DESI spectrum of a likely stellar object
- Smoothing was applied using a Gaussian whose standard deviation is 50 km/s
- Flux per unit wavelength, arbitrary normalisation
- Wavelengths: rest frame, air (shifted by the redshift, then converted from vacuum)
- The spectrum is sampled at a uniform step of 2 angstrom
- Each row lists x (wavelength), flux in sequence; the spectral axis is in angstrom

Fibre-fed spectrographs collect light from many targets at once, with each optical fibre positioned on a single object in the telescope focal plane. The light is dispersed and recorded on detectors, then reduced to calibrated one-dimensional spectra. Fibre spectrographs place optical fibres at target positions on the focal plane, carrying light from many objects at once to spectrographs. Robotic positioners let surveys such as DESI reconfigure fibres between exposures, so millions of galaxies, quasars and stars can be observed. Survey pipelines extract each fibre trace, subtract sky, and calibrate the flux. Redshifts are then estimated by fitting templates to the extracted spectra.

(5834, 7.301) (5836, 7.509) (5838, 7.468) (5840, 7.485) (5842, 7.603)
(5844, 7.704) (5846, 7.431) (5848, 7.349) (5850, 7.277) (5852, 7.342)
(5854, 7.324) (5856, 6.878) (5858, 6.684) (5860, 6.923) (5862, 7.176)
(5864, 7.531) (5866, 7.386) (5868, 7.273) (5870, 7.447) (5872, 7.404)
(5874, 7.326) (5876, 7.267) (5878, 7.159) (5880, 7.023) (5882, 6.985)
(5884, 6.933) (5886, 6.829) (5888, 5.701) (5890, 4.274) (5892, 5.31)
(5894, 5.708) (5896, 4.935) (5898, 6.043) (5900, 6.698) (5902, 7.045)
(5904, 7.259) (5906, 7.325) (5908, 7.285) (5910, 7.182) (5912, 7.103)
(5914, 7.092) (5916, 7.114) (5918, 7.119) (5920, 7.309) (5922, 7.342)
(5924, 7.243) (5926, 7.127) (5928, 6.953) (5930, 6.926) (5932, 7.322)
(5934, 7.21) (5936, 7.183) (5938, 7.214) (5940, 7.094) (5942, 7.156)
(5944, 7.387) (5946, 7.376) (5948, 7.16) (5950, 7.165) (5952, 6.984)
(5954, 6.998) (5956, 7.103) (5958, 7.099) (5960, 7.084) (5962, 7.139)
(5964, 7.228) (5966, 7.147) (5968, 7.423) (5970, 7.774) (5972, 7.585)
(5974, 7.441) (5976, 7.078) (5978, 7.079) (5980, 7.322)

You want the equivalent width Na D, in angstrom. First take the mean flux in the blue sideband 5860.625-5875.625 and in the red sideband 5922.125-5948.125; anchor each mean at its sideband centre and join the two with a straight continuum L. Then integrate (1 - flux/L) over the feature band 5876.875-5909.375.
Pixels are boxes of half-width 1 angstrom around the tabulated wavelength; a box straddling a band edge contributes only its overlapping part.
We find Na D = 3.9 angstrom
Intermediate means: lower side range 7.35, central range 6.42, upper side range 7.19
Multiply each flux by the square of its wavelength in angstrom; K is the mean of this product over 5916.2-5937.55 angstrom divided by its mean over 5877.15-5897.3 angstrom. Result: 1.2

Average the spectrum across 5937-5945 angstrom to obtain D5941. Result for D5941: 7.21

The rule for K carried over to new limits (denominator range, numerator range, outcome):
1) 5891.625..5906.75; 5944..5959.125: 1.15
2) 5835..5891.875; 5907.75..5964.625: 1.04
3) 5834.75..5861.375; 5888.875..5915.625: 0.90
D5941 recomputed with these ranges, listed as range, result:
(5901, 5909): 7.23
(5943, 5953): 7.21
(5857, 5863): 6.93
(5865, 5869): 7.33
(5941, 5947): 7.31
